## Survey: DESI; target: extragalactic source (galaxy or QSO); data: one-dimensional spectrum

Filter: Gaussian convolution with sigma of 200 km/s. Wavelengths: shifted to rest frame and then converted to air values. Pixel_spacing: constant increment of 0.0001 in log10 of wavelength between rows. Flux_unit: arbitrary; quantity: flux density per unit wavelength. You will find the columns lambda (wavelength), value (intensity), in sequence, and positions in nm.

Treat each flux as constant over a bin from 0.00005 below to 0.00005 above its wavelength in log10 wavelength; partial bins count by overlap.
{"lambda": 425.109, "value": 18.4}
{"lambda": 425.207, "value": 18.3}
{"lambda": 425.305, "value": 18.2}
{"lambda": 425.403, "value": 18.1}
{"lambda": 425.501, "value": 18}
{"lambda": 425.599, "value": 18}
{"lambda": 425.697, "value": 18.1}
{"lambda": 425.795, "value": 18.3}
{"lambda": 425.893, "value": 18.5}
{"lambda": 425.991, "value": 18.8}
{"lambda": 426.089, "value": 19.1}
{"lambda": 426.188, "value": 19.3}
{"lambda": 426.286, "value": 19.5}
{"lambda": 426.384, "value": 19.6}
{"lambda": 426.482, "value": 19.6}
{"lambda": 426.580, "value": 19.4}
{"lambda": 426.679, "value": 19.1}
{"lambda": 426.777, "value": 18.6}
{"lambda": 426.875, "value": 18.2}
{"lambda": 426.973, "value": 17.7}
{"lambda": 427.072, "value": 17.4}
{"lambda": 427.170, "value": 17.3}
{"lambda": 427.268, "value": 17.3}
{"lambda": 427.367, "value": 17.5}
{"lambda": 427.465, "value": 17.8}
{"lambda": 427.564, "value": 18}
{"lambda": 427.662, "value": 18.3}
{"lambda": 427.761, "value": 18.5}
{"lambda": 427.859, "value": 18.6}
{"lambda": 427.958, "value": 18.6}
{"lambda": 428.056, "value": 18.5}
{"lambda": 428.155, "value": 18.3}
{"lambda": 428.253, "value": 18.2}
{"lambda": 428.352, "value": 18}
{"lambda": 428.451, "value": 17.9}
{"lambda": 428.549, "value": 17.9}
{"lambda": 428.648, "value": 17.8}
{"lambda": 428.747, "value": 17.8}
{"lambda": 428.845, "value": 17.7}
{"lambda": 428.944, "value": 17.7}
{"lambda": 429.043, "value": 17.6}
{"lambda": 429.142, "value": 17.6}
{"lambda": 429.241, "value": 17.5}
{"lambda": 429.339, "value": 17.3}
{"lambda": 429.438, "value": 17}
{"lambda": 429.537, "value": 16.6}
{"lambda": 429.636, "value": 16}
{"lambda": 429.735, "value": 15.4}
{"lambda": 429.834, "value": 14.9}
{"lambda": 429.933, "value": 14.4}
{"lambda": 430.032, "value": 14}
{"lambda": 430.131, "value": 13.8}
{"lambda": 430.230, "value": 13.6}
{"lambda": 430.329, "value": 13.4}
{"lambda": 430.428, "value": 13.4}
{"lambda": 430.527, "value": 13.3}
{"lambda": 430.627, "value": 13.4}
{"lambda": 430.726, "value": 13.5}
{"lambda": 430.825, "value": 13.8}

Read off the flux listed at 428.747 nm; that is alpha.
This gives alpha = 17.8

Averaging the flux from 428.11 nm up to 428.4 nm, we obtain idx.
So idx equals 18.2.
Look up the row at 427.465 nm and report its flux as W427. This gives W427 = 17.8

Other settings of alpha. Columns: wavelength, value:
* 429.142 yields 17.6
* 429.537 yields 16.6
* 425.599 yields 18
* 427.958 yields 18.6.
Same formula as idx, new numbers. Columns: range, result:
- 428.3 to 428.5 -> 17.9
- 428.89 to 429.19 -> 17.6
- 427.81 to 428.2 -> 18.5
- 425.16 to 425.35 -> 18.2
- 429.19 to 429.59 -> 17.1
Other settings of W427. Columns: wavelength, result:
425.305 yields 18.2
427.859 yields 18.6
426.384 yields 19.6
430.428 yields 13.4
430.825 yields 13.8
